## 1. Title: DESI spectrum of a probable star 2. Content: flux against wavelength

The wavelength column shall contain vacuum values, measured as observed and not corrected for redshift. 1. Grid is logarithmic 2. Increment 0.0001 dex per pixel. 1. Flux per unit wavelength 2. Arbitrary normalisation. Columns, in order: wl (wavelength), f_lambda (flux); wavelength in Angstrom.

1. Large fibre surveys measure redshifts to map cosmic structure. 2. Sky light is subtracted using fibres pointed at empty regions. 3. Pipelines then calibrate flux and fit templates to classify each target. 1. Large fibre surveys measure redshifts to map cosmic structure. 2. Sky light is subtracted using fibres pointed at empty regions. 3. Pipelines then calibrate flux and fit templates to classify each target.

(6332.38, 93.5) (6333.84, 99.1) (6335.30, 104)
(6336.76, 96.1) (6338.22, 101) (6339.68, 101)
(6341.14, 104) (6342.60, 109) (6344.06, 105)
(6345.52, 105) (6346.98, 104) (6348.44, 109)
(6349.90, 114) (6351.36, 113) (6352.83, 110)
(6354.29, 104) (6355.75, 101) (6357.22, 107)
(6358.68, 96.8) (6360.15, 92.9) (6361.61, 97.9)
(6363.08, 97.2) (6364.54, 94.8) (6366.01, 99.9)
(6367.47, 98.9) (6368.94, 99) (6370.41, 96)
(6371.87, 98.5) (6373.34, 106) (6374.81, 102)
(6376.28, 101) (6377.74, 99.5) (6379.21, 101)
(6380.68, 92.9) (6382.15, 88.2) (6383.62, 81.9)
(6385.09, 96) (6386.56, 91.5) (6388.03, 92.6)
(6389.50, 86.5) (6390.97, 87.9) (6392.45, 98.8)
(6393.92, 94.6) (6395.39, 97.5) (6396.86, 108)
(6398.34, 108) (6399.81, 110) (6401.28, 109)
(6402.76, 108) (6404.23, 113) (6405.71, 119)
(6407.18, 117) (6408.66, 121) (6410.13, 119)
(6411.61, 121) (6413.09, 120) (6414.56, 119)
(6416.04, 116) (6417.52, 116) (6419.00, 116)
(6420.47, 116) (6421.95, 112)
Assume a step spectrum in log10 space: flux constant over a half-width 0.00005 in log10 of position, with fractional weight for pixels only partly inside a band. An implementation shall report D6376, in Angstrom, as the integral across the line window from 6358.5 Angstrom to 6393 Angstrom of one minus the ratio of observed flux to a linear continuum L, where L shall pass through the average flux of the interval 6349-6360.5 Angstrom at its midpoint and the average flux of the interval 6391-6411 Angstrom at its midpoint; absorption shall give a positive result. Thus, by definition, 3.6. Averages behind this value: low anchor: 105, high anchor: 109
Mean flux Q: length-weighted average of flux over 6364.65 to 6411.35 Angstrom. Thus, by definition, 101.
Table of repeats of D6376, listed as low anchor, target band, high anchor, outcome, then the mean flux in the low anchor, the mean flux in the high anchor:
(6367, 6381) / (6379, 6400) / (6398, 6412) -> 2.35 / 99.7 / 115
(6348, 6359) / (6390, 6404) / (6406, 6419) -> 1.58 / 107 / 118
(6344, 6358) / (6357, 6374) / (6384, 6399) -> 0.77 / 107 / 95.7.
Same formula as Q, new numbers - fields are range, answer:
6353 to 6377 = 99.8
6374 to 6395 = 94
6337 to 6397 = 99.5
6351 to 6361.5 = 103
